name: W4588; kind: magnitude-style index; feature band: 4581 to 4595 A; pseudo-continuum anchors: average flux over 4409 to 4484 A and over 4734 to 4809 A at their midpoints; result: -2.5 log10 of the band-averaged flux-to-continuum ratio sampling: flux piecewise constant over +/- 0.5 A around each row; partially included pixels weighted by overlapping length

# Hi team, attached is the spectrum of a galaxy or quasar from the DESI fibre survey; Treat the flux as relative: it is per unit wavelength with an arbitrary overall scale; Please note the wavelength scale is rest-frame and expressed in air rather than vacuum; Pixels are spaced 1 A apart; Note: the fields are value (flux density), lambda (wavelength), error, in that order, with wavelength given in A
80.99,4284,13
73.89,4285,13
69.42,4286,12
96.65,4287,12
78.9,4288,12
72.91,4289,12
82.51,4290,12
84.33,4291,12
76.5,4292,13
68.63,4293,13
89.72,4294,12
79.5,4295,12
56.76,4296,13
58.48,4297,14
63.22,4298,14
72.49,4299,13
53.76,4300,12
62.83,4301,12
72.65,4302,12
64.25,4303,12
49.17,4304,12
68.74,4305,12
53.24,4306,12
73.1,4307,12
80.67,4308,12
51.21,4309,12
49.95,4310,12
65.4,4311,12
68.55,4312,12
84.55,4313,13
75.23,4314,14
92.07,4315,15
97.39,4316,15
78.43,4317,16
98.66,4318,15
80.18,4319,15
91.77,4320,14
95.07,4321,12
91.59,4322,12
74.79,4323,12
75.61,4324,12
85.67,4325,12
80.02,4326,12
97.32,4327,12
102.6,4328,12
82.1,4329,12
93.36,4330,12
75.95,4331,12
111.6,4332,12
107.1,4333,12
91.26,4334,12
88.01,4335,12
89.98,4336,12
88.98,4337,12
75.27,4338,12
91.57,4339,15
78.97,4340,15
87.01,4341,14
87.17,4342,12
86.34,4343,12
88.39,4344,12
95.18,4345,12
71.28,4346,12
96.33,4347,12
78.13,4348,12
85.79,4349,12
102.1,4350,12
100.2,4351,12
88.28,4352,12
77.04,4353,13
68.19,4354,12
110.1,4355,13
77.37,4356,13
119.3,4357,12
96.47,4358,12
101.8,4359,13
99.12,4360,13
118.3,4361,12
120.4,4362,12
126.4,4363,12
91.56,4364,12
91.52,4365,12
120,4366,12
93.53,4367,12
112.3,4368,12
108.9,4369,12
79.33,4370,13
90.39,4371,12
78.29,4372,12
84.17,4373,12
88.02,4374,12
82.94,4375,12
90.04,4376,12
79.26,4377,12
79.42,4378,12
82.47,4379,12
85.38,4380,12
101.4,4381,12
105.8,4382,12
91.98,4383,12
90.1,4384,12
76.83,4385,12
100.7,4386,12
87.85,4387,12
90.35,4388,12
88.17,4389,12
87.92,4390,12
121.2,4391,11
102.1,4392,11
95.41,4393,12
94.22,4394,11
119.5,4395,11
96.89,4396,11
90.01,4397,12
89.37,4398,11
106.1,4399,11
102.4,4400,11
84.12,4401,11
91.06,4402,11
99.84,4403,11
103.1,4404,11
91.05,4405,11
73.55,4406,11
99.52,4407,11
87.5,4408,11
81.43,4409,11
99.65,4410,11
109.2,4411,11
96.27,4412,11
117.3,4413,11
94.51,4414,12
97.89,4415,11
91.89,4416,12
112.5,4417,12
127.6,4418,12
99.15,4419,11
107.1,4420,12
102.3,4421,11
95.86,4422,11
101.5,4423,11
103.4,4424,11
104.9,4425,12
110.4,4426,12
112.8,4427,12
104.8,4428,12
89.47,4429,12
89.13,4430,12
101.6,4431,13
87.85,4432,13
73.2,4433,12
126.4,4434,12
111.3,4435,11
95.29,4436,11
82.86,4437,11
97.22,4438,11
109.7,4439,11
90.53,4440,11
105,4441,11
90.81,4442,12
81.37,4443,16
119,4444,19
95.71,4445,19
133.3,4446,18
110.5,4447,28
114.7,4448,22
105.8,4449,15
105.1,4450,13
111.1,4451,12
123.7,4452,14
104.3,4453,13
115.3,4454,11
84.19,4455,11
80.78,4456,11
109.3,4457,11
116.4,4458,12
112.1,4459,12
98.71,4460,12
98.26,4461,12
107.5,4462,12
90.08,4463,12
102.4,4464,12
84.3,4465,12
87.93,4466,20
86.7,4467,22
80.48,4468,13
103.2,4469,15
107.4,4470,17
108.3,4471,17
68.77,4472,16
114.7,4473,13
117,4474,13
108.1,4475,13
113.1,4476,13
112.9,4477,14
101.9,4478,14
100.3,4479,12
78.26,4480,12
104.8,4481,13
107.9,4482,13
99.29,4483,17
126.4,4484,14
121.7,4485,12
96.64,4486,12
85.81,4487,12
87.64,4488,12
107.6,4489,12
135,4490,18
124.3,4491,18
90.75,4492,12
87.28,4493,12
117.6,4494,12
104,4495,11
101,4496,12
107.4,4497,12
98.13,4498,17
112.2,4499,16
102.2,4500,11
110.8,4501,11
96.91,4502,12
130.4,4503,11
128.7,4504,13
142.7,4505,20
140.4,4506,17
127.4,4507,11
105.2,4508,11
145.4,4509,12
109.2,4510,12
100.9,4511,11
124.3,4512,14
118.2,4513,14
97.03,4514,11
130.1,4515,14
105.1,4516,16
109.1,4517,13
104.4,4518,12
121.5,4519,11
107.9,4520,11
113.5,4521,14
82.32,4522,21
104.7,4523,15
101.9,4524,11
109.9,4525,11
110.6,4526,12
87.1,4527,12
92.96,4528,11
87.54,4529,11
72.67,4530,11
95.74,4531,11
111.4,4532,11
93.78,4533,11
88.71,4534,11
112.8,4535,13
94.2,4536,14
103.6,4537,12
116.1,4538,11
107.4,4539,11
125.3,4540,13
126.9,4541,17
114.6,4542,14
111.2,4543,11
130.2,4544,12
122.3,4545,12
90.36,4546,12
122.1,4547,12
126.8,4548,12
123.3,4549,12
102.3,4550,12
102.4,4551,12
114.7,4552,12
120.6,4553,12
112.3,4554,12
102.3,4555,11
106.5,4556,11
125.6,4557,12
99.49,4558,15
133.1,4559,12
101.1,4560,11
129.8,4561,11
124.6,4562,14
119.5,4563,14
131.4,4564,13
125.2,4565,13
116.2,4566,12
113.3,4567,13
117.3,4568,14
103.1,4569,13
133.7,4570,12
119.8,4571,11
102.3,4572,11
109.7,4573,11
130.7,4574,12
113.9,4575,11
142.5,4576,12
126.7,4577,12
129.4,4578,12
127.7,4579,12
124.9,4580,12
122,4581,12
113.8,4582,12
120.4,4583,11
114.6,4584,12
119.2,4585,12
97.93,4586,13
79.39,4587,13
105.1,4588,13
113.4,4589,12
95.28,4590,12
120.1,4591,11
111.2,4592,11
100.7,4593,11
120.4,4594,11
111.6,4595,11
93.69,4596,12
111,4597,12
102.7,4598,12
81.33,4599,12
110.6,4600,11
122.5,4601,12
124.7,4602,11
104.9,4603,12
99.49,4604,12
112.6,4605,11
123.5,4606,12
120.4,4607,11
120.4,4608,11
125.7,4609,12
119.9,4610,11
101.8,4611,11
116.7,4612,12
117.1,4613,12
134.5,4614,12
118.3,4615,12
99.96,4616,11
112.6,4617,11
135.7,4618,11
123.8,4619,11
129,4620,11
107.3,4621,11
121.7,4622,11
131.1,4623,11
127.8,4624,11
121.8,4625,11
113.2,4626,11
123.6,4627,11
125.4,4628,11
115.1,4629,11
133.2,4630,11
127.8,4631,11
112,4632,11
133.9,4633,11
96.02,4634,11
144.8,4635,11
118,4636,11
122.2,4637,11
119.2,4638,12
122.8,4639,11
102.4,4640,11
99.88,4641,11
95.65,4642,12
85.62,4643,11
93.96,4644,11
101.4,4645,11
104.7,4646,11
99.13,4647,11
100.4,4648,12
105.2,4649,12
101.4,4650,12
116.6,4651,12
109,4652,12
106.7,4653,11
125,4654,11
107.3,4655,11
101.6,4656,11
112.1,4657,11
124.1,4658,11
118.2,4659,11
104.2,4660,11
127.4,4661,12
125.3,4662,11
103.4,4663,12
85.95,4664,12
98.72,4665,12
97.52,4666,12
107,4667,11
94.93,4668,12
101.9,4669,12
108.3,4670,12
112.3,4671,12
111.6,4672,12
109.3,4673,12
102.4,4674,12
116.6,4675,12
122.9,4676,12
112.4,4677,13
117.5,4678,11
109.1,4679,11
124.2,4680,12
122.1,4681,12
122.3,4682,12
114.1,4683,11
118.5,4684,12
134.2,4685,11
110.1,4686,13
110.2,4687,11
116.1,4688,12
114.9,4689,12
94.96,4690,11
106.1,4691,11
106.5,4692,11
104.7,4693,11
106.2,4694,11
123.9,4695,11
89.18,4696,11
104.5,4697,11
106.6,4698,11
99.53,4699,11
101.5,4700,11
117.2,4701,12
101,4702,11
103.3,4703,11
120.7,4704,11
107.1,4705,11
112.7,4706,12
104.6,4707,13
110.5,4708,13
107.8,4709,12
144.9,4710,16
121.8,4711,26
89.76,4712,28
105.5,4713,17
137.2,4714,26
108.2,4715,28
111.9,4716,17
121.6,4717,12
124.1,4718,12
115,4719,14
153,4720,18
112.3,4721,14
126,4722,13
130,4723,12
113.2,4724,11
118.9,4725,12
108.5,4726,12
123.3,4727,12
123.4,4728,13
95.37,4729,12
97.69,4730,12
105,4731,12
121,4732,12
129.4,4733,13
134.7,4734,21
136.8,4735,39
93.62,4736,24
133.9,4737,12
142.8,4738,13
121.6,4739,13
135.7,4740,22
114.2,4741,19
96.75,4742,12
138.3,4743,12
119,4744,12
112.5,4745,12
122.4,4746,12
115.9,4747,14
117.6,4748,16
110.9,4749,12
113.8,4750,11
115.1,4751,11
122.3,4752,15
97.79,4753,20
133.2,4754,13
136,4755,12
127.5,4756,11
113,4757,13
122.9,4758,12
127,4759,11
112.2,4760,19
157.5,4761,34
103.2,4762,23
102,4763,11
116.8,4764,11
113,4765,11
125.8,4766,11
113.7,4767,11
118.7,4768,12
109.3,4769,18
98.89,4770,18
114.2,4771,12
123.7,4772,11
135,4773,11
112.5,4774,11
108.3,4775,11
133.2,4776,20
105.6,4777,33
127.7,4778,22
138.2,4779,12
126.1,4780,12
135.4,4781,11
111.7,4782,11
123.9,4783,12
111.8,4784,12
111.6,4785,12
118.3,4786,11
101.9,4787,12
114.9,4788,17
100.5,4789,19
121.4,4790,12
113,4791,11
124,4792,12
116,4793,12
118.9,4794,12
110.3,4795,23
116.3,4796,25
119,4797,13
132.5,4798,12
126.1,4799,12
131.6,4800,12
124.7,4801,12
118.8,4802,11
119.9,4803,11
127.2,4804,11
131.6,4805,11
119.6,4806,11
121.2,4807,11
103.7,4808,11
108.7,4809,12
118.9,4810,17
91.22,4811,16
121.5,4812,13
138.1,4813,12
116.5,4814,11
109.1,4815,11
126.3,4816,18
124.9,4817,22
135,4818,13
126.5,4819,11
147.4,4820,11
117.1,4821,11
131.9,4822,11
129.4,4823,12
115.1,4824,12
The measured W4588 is 0.00 mag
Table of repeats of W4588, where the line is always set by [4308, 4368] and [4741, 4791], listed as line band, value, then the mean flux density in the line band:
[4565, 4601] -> -0.07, 113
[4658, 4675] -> 0.04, 108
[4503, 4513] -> -0.23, 125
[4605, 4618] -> -0.10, 118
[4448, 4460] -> -0.09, 106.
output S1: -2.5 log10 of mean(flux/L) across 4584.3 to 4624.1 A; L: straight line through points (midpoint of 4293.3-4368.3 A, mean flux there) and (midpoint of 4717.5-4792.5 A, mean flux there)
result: -0.06 mag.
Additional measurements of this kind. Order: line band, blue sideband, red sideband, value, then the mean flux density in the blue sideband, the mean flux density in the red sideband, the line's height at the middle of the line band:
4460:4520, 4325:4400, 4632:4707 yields -0.07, 93.4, 110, 100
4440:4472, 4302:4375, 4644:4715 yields -0.07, 87.6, 110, 95.4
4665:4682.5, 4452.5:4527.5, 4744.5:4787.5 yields 0.03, 106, 119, 114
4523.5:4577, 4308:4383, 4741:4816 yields -0.09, 89.6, 119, 103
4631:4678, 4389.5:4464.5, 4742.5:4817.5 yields 0.03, 101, 119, 113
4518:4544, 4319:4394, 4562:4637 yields 0.06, 92.2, 117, 110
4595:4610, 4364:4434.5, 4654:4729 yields -0.04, 96.4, 113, 108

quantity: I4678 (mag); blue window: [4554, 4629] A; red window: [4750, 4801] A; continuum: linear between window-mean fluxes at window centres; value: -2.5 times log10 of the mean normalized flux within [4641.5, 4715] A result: 0.076 mag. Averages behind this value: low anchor 116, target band 109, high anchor 119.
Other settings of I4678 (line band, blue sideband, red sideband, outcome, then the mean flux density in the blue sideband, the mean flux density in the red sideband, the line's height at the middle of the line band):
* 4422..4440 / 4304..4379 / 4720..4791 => -0.056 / 88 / 119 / 94.7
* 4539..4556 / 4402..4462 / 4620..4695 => -0.077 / 102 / 112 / 107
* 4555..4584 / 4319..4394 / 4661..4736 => -0.141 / 92.2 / 113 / 105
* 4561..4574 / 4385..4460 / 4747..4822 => -0.104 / 100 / 120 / 108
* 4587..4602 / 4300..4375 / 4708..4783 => 0.007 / 87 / 119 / 107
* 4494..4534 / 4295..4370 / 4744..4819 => -0.101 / 85.6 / 119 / 99.1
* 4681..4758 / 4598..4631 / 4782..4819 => 0.021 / 118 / 119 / 118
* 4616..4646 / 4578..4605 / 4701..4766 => -0.042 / 110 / 118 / 112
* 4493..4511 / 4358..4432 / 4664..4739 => -0.120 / 97.5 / 114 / 103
